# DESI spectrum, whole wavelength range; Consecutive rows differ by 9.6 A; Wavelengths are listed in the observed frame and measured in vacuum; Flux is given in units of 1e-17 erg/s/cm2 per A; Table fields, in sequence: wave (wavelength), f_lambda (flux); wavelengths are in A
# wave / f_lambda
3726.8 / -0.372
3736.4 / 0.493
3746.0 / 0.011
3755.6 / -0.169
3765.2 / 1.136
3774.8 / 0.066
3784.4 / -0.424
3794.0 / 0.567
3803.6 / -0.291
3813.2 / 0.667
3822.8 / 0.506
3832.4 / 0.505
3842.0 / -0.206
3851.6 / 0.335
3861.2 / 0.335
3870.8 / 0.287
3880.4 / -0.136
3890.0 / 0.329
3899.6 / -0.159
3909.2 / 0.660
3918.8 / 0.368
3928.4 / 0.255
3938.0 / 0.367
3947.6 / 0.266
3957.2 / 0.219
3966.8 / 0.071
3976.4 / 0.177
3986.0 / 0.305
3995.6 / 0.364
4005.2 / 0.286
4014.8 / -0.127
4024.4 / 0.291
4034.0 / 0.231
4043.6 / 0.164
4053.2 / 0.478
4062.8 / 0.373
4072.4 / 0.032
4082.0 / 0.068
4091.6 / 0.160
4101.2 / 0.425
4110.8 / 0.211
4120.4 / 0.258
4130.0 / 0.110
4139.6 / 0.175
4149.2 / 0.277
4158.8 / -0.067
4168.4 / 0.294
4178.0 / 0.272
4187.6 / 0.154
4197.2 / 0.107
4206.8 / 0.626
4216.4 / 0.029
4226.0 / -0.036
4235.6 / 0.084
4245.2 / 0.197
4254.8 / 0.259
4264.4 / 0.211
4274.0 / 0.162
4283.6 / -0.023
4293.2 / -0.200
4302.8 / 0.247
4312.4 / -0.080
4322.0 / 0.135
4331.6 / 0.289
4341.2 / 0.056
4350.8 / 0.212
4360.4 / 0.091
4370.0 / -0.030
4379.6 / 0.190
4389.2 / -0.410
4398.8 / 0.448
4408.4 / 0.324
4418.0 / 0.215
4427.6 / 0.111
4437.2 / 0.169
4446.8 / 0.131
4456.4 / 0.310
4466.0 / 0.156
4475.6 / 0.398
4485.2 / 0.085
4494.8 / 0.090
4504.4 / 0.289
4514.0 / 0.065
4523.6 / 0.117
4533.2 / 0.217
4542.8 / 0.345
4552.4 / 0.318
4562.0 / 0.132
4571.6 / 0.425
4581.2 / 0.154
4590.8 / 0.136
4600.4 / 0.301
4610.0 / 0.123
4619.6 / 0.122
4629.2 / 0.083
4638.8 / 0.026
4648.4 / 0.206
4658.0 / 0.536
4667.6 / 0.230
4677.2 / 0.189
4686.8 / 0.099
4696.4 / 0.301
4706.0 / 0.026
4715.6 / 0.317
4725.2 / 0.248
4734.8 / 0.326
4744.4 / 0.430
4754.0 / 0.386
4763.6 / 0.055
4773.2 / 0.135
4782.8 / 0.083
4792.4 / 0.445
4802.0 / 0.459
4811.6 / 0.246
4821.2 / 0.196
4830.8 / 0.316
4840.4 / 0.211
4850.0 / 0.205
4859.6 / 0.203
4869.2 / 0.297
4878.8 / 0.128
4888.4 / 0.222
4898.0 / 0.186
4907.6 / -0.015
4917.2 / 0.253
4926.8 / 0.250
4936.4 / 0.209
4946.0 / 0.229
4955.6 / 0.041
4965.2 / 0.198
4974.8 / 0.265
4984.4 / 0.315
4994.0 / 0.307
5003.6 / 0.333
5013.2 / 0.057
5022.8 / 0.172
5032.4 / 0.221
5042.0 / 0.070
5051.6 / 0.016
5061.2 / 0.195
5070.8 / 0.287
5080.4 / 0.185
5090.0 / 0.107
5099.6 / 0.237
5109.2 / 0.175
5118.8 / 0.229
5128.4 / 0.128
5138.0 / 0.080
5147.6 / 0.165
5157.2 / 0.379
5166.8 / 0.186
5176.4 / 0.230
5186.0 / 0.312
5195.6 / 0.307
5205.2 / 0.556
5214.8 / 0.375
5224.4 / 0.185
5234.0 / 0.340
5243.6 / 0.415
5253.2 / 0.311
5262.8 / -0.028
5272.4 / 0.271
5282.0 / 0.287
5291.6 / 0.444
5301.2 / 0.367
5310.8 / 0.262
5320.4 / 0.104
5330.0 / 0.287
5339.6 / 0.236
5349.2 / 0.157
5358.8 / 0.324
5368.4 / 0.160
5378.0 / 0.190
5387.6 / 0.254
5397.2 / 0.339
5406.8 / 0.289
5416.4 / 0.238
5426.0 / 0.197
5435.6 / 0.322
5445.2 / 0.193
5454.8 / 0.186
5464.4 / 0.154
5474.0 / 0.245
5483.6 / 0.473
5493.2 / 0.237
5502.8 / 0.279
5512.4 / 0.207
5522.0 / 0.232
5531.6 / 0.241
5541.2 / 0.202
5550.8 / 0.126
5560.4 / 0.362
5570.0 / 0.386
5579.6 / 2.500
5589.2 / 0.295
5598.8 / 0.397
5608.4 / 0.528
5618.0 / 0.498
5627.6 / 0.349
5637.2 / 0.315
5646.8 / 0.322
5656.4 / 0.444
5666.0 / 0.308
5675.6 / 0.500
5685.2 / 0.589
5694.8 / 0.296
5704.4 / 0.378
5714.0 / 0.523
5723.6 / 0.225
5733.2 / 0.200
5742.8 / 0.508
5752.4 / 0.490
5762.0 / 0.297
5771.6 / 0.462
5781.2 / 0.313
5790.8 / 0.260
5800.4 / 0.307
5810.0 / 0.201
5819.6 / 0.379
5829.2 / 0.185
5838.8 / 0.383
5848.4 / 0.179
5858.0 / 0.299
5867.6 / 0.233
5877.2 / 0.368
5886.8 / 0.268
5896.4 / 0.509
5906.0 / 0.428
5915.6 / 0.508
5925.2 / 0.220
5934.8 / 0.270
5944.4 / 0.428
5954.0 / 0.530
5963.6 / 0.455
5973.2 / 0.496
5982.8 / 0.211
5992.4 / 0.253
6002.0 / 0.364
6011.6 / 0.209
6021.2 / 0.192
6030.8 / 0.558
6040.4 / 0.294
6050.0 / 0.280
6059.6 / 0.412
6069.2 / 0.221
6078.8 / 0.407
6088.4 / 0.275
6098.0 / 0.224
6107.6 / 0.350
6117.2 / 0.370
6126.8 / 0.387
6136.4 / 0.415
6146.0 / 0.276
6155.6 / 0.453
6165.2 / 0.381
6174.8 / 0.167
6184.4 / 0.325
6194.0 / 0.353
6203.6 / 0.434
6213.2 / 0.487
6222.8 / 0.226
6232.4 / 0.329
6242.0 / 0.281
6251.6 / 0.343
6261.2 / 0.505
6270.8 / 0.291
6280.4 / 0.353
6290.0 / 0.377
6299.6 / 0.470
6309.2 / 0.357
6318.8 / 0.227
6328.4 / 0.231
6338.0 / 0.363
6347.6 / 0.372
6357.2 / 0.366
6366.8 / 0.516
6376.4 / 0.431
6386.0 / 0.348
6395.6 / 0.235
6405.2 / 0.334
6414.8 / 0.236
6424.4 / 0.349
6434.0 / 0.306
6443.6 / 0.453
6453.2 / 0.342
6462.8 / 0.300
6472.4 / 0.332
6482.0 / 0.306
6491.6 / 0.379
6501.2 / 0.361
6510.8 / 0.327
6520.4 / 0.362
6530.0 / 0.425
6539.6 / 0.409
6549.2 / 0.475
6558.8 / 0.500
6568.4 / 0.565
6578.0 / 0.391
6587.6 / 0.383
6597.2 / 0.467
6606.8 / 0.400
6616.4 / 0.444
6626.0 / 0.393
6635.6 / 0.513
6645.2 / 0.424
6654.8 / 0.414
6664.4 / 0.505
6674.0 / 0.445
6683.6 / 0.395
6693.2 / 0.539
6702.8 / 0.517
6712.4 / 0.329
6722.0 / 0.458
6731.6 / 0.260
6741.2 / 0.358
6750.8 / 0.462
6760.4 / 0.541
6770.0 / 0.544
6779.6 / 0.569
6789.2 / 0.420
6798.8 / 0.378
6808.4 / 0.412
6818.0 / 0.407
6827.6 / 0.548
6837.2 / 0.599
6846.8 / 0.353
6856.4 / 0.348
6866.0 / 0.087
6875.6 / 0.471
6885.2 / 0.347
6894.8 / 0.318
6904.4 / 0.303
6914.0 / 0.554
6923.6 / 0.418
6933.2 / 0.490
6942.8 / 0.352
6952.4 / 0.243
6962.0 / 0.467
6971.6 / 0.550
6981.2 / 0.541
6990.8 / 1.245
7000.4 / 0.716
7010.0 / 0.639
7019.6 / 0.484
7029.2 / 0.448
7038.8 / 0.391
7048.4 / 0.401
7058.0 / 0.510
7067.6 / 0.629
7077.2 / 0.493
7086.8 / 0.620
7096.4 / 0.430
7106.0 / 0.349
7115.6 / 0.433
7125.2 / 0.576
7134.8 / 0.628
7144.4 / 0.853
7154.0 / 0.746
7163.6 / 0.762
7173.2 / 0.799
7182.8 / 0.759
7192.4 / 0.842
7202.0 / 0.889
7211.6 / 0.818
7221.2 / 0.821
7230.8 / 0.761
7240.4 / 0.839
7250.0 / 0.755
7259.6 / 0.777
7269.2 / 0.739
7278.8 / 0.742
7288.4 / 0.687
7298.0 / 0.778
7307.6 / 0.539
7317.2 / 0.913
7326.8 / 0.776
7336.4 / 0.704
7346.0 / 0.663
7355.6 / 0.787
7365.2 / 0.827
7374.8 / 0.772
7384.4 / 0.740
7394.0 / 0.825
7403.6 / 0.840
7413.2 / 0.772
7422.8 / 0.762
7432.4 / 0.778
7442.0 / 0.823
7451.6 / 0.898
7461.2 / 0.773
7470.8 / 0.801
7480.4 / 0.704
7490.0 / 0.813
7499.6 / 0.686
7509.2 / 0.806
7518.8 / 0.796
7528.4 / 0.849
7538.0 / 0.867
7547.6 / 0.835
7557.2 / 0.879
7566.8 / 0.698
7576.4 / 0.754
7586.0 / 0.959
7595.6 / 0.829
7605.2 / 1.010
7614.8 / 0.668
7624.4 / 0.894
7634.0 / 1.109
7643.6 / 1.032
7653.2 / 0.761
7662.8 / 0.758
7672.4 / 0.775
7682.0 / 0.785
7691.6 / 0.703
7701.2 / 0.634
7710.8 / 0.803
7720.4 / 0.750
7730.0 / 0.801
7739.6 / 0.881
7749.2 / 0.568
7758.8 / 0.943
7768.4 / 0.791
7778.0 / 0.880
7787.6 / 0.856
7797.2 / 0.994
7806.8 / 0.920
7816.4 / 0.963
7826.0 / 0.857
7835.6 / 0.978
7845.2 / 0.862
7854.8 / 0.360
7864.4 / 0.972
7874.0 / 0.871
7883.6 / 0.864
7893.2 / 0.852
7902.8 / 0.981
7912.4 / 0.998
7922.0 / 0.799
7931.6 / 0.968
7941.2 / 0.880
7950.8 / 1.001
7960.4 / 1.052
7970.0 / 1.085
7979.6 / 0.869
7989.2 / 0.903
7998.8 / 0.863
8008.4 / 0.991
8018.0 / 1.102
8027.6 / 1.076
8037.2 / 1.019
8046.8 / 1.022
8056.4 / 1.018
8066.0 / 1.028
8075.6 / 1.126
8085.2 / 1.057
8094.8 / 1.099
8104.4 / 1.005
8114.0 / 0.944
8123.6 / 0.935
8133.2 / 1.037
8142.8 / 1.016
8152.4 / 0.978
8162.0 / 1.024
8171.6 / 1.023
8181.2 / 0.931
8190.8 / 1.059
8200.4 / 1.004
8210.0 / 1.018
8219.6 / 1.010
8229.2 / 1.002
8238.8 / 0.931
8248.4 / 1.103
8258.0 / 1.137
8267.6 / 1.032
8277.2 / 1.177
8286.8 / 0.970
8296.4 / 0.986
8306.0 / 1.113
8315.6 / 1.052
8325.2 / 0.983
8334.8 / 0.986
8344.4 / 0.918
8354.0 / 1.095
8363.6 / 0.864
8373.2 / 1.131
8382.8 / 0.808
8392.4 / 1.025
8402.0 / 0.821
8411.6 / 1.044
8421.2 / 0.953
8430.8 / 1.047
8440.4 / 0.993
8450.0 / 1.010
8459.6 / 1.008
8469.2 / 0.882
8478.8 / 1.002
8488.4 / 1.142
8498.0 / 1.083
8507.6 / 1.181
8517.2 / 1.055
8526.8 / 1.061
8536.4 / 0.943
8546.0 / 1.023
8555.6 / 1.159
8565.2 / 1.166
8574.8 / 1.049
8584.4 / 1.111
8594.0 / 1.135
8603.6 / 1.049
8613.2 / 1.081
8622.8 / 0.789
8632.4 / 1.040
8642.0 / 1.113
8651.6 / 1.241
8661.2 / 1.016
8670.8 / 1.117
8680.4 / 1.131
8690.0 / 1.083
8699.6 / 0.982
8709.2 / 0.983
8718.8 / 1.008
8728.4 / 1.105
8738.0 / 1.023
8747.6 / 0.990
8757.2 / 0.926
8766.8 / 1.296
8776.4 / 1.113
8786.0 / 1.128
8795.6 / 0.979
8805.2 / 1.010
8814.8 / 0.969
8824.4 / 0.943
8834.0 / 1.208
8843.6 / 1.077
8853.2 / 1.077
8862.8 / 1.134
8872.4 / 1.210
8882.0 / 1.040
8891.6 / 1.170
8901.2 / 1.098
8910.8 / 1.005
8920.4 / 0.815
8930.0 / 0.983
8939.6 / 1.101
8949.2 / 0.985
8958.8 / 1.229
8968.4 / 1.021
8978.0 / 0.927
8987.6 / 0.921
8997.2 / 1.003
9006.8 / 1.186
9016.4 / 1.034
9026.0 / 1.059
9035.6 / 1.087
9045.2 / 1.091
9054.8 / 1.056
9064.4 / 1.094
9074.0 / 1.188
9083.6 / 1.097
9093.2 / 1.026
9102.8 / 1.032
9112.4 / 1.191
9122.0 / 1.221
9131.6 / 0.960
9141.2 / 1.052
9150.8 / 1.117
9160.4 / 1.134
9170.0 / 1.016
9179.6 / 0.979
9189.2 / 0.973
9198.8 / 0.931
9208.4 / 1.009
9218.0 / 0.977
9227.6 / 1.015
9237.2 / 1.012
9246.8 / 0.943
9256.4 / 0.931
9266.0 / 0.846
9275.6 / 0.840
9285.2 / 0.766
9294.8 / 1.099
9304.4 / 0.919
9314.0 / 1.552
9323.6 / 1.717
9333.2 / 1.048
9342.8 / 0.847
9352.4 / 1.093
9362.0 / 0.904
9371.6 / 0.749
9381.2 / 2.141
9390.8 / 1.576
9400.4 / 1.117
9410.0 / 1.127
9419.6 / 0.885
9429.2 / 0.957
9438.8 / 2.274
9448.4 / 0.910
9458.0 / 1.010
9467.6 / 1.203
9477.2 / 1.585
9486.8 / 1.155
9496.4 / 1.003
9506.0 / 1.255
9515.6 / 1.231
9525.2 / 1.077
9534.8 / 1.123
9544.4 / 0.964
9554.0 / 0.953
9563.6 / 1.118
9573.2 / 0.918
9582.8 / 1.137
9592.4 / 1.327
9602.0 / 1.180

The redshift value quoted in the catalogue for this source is 0.79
